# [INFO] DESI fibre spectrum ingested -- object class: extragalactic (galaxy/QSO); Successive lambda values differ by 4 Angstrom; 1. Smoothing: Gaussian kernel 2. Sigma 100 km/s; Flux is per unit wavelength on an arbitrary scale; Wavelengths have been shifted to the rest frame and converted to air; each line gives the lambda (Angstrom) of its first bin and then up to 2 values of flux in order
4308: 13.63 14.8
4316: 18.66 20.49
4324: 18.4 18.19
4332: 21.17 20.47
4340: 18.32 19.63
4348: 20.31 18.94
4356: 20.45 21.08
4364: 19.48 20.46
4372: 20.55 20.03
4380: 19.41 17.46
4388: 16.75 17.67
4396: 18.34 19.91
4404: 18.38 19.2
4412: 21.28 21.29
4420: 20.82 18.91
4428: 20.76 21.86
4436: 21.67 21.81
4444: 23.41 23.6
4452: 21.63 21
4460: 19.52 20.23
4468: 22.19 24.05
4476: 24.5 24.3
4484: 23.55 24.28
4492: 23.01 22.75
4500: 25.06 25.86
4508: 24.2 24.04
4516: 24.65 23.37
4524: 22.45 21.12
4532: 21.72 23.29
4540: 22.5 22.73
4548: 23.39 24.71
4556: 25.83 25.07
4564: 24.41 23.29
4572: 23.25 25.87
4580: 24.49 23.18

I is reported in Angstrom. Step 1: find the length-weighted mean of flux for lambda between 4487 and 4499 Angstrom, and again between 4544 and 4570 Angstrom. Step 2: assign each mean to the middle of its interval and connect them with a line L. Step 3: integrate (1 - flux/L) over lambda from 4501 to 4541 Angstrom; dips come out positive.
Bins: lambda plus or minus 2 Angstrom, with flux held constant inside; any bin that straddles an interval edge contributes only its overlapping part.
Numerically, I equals 0.7 Angstrom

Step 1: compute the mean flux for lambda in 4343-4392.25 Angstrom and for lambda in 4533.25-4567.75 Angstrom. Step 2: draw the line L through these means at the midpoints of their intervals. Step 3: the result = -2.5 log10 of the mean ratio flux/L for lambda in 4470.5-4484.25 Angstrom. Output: -0.10 mag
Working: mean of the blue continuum 19.5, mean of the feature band 24.2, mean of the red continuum 23.9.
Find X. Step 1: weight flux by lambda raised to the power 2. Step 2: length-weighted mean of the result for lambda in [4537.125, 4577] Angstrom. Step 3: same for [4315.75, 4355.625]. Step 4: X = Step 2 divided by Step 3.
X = 1.4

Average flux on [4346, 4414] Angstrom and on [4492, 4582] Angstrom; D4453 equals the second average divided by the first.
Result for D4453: 1.2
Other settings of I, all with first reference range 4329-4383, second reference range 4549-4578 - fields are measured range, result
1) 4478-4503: -1.04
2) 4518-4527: 0.37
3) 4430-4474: 0.36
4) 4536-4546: 0.55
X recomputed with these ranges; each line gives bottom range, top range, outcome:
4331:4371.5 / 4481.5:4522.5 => 1.29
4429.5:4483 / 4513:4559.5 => 1.08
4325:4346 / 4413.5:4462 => 1.15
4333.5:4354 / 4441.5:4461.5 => 1.17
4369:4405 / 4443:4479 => 1.23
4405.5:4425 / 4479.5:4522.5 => 1.23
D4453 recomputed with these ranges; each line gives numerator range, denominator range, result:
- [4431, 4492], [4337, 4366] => 1.14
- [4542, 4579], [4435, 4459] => 1.10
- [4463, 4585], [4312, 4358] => 1.22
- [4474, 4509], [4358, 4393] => 1.26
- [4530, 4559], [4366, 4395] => 1.24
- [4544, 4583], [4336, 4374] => 1.22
